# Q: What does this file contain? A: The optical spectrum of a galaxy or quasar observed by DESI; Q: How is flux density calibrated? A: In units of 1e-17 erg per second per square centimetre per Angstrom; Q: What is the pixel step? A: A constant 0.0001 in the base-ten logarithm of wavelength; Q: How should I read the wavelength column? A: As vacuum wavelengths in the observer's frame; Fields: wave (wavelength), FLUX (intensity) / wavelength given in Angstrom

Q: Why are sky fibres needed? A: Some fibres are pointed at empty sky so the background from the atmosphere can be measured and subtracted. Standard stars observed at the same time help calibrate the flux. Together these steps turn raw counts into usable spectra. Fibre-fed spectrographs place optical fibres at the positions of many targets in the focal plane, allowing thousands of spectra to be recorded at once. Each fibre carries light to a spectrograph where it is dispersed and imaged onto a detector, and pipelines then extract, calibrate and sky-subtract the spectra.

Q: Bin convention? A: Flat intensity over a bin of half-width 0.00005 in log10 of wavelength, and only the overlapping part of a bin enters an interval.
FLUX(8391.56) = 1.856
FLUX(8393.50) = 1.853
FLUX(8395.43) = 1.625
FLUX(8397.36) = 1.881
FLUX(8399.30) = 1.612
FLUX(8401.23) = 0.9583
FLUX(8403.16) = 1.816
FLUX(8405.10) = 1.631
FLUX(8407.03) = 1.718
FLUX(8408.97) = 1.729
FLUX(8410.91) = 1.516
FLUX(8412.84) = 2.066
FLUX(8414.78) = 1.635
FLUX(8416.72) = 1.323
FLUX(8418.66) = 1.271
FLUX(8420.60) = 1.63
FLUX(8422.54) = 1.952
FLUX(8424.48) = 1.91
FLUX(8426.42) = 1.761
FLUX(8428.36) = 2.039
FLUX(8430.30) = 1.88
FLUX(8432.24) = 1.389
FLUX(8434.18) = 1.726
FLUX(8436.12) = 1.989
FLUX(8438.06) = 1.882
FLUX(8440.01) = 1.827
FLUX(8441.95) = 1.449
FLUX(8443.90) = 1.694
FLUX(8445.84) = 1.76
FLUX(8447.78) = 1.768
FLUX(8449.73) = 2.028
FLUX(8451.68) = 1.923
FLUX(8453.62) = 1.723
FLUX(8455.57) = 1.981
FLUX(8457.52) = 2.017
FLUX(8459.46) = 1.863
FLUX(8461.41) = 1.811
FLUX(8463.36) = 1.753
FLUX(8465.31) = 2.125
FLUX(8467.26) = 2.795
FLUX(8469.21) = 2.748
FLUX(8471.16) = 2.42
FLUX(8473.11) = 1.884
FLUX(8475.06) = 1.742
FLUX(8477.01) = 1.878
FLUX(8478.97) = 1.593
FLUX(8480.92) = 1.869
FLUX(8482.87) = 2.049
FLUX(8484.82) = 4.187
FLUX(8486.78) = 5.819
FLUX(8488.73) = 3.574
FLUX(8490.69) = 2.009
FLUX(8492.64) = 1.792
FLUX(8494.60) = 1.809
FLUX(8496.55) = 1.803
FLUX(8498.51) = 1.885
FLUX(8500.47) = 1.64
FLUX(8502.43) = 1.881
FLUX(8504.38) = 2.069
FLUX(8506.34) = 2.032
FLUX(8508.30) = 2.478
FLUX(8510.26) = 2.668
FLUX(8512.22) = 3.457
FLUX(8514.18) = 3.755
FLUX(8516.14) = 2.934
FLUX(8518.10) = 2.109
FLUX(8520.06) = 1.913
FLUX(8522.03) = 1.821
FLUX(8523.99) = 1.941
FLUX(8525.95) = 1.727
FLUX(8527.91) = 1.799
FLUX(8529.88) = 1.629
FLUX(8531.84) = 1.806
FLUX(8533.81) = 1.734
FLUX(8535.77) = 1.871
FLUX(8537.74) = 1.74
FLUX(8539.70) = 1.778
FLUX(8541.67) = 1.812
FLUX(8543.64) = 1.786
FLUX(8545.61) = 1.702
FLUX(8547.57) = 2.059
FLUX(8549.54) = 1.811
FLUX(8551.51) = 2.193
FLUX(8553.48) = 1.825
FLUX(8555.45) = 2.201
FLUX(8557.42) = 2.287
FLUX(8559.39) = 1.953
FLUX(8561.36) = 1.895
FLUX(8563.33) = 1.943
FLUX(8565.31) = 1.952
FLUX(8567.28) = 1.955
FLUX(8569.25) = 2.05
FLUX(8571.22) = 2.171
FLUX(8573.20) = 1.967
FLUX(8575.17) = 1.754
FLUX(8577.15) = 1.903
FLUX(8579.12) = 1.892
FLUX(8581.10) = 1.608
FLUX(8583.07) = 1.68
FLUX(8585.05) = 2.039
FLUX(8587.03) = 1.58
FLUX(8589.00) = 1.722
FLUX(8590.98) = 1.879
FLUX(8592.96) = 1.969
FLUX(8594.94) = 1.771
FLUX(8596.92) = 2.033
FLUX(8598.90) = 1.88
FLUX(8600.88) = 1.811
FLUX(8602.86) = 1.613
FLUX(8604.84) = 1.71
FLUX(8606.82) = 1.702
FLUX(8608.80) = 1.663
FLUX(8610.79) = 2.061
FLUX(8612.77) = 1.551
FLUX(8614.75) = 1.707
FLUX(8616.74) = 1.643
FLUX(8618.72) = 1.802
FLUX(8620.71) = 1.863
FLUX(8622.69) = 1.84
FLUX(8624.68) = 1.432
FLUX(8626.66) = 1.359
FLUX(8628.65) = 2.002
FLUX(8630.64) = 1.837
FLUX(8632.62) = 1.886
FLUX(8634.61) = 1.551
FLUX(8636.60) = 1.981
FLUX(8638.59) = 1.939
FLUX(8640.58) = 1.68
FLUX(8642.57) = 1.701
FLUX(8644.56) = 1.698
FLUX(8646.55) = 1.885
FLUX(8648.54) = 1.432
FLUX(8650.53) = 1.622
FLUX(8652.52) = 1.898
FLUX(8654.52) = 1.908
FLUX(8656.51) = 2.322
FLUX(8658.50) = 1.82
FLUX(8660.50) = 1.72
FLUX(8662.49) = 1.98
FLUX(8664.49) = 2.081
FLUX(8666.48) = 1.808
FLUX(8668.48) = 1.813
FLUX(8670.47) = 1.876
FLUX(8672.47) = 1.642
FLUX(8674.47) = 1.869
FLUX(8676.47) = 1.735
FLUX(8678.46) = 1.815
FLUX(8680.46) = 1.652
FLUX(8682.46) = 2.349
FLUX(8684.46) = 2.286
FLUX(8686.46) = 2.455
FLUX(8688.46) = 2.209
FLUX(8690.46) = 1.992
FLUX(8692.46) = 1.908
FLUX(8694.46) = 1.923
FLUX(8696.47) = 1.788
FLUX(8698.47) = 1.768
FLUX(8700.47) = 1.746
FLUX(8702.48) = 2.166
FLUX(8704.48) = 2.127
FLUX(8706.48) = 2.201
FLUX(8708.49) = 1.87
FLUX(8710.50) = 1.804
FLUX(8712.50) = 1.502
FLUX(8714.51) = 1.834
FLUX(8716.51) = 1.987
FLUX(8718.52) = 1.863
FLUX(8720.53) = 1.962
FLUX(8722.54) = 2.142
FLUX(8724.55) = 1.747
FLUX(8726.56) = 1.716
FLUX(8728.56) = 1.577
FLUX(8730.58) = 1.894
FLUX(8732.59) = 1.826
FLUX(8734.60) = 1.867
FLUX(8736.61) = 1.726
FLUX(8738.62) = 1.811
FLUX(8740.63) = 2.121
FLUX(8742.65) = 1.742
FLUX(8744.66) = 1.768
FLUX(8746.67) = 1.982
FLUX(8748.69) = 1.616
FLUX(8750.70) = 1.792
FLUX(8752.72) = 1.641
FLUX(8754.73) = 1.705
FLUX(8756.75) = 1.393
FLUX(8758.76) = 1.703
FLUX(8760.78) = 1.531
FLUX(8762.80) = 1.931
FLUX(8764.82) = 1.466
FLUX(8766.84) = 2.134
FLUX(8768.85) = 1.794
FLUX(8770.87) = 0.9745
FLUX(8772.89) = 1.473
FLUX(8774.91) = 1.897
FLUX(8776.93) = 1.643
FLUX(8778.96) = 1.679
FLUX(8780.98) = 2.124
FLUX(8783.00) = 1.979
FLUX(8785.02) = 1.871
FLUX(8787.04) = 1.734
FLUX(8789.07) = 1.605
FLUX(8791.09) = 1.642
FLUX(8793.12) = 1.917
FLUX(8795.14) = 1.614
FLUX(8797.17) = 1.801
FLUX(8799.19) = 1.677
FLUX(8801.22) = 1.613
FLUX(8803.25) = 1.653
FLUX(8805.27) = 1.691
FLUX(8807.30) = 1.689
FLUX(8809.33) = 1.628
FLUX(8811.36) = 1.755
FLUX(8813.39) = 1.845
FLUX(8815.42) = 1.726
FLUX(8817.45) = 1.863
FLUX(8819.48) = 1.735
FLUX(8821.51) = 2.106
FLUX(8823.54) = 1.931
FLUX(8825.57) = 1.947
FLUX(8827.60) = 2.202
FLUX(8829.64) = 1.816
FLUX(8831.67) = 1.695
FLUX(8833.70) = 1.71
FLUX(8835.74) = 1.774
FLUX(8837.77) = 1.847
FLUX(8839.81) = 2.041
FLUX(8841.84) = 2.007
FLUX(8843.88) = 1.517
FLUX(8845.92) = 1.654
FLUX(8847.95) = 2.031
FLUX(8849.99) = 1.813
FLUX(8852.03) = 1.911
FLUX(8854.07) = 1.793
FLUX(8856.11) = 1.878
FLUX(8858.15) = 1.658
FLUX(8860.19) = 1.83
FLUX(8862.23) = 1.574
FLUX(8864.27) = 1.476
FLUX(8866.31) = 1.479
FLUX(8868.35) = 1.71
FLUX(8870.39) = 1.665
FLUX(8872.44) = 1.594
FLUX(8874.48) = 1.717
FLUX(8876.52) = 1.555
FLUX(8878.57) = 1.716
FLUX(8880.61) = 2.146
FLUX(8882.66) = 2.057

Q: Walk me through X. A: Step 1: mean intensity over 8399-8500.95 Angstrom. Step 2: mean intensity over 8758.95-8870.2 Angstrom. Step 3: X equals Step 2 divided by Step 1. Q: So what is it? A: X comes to 0.9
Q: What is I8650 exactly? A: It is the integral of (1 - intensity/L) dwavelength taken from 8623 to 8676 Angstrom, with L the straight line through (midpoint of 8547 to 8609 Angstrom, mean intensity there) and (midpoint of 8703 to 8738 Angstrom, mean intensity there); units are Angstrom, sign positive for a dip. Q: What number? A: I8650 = 2.3 Angstrom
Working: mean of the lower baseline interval 1.89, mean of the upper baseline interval 1.87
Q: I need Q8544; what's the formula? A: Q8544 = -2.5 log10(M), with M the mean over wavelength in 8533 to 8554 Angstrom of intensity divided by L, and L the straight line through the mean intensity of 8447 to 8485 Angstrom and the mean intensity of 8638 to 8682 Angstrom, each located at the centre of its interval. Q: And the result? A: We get 0.07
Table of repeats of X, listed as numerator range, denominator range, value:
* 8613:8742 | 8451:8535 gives 0.83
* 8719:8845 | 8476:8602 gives 0.85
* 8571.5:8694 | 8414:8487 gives 0.92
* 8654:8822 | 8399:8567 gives 0.90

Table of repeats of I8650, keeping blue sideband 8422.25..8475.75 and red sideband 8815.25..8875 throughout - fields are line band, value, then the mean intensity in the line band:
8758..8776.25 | 1.6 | 1.66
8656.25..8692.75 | -2.2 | 1.96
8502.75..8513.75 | -3.8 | 2.56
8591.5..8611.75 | 0.5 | 1.82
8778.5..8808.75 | 0.9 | 1.75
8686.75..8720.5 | -1.7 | 1.93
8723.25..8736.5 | 0.4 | 1.78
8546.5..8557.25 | -0.8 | 2.04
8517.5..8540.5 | 1.0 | 1.82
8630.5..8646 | 0.6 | 1.78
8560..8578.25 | -0.7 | 1.95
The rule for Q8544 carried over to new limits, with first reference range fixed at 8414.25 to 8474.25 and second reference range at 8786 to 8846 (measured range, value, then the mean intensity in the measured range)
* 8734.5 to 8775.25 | 0.053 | 1.71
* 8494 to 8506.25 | -0.003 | 1.86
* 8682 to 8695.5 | -0.185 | 2.15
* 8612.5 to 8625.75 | 0.082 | 1.7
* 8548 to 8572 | -0.099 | 2.02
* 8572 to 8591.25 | 0.021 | 1.8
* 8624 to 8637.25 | 0.064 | 1.72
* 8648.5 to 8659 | -0.029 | 1.87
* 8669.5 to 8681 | 0.029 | 1.77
